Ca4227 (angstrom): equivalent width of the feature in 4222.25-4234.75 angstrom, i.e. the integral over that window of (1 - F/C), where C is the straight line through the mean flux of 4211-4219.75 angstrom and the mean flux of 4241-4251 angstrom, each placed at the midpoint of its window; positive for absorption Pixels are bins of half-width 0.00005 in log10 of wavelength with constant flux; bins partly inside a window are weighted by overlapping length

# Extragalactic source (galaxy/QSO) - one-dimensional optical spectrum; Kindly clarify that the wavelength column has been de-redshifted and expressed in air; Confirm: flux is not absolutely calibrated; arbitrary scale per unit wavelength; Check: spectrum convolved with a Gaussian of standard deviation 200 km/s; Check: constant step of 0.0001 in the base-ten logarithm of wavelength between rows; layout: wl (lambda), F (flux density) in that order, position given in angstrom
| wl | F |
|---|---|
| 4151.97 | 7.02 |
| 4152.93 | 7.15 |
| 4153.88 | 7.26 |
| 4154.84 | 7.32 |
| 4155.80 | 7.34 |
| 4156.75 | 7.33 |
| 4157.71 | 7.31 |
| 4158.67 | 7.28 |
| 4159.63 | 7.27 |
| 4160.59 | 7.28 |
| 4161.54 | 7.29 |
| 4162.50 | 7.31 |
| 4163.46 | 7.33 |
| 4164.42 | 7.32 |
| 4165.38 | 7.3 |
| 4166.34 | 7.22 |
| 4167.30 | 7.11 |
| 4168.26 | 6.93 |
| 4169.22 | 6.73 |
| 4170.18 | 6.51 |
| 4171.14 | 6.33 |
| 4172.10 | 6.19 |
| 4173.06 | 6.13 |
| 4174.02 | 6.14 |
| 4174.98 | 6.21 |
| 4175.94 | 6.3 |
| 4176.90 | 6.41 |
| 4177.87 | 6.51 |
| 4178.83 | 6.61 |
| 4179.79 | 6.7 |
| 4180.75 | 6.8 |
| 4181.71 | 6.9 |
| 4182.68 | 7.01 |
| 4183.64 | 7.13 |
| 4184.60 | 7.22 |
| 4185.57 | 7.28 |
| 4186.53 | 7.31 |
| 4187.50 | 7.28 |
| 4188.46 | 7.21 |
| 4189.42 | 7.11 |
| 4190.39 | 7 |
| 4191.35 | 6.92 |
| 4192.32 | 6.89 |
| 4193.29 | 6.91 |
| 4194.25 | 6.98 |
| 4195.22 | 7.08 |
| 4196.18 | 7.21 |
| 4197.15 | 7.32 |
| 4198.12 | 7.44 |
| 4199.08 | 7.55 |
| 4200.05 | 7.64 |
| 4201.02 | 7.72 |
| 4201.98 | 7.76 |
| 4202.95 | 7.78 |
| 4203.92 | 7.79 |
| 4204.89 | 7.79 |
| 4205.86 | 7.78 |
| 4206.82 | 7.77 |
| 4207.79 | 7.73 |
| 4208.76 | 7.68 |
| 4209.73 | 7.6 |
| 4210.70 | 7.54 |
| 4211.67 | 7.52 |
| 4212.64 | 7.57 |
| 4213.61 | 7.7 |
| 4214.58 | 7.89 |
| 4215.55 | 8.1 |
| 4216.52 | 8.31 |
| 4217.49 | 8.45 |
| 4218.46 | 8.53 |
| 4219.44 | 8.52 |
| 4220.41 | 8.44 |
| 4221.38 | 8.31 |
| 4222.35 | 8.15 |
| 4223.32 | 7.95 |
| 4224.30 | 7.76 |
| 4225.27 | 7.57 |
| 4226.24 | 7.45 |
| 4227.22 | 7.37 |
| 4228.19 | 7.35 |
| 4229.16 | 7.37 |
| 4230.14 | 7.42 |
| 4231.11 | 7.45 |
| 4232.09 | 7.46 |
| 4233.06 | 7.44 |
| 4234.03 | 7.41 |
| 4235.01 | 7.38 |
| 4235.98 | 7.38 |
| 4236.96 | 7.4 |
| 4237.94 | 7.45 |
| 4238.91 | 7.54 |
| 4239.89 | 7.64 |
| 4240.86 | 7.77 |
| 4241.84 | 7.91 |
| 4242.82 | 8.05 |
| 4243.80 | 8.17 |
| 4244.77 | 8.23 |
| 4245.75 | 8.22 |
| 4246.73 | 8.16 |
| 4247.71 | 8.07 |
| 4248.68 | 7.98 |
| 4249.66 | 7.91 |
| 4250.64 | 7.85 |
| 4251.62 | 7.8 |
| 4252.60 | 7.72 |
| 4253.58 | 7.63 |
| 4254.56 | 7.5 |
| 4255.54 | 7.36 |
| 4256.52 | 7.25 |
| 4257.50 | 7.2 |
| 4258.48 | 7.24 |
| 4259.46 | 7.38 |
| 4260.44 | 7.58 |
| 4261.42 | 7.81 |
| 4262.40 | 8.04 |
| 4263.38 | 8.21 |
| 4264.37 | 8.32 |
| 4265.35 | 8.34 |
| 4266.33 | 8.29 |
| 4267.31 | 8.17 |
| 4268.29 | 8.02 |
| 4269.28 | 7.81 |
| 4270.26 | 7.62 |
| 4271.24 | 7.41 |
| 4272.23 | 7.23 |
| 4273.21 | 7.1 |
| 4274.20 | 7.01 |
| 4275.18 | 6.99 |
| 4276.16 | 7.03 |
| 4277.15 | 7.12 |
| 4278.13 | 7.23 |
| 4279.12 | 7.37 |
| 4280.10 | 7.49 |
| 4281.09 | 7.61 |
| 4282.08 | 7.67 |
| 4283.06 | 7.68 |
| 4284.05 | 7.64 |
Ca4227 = 0.8 angstrom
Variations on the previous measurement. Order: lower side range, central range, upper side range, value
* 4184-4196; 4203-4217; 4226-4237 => -1.0 angstrom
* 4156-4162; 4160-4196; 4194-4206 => 2.5 angstrom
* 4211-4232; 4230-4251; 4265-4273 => 0.3 angstrom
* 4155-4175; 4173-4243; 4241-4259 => -0.4 angstrom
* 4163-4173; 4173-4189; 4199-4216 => 0.8 angstrom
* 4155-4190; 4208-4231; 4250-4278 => -1.8 angstrom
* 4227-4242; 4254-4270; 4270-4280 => -1.1 angstrom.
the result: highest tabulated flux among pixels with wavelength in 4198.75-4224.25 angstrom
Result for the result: 8.53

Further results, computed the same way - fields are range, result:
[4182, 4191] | 7.31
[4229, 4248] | 8.23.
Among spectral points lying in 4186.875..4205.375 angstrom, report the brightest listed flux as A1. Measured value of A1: 7.79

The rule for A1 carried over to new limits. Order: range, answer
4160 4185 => 7.33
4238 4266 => 8.34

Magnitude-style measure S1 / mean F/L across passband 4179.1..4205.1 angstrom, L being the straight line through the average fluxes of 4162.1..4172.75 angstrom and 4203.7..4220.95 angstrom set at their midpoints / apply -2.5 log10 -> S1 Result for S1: 0.04 mag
